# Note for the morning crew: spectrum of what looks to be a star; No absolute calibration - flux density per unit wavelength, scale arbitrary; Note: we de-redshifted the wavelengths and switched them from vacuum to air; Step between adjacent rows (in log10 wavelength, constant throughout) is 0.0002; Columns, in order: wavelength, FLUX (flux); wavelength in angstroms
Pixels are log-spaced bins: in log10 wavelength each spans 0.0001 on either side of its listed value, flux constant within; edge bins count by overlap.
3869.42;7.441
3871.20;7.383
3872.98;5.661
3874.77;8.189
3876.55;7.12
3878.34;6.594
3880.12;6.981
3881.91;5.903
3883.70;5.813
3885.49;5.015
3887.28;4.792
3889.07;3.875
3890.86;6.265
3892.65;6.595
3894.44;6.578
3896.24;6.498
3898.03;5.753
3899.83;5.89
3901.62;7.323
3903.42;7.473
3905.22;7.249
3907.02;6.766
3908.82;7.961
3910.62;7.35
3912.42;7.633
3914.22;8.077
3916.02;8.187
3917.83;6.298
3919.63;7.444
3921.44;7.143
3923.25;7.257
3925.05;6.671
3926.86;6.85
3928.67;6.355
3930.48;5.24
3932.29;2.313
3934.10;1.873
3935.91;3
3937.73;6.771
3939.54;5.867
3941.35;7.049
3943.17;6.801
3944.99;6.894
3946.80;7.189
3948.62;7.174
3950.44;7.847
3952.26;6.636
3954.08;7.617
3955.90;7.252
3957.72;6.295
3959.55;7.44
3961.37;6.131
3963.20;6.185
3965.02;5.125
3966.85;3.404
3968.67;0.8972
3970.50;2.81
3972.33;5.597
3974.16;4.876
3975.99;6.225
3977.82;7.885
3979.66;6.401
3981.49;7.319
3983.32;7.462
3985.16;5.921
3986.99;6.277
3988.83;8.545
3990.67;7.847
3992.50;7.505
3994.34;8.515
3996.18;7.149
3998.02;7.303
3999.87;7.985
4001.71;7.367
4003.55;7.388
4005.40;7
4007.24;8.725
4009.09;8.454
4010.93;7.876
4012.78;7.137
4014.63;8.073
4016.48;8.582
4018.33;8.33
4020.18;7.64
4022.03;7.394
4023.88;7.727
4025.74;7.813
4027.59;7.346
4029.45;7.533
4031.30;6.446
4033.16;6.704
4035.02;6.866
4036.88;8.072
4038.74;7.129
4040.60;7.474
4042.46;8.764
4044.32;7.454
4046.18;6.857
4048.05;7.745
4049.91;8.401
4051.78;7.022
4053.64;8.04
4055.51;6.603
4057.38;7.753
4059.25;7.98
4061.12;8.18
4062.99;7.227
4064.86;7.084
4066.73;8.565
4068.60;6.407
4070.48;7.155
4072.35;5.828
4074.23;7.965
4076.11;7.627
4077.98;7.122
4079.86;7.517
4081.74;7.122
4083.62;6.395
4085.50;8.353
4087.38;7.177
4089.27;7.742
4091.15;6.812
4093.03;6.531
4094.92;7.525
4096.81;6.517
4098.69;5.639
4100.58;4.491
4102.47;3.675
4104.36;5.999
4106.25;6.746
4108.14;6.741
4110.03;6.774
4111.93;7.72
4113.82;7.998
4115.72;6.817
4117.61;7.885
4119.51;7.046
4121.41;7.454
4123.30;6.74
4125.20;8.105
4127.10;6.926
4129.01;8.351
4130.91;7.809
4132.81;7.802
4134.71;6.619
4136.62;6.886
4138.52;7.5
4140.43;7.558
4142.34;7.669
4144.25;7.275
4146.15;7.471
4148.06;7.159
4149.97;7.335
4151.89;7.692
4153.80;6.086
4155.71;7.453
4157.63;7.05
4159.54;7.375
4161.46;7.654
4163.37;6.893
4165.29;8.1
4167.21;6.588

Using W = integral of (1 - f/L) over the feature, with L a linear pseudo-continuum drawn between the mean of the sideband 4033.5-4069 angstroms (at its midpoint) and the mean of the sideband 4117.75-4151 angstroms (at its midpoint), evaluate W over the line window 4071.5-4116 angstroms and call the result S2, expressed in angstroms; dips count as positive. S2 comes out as 4.1 angstroms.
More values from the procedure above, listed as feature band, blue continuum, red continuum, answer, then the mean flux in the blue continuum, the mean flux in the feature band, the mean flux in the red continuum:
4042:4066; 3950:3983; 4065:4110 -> -4.0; 5.89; 7.61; 6.77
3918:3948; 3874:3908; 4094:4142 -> 2.4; 6.35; 5.94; 6.94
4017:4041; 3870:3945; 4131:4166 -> -2.1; 6.35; 7.44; 7.32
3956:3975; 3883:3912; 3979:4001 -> 5.7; 6.35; 4.98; 7.37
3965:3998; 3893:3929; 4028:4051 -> 5.0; 7.04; 6.16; 7.45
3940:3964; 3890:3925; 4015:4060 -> 0.9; 7.03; 6.94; 7.57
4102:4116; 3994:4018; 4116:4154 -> 1.5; 7.81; 6.64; 7.38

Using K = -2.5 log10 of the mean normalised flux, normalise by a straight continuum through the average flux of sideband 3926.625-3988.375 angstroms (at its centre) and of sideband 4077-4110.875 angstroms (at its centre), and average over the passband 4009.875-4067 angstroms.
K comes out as -0.20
